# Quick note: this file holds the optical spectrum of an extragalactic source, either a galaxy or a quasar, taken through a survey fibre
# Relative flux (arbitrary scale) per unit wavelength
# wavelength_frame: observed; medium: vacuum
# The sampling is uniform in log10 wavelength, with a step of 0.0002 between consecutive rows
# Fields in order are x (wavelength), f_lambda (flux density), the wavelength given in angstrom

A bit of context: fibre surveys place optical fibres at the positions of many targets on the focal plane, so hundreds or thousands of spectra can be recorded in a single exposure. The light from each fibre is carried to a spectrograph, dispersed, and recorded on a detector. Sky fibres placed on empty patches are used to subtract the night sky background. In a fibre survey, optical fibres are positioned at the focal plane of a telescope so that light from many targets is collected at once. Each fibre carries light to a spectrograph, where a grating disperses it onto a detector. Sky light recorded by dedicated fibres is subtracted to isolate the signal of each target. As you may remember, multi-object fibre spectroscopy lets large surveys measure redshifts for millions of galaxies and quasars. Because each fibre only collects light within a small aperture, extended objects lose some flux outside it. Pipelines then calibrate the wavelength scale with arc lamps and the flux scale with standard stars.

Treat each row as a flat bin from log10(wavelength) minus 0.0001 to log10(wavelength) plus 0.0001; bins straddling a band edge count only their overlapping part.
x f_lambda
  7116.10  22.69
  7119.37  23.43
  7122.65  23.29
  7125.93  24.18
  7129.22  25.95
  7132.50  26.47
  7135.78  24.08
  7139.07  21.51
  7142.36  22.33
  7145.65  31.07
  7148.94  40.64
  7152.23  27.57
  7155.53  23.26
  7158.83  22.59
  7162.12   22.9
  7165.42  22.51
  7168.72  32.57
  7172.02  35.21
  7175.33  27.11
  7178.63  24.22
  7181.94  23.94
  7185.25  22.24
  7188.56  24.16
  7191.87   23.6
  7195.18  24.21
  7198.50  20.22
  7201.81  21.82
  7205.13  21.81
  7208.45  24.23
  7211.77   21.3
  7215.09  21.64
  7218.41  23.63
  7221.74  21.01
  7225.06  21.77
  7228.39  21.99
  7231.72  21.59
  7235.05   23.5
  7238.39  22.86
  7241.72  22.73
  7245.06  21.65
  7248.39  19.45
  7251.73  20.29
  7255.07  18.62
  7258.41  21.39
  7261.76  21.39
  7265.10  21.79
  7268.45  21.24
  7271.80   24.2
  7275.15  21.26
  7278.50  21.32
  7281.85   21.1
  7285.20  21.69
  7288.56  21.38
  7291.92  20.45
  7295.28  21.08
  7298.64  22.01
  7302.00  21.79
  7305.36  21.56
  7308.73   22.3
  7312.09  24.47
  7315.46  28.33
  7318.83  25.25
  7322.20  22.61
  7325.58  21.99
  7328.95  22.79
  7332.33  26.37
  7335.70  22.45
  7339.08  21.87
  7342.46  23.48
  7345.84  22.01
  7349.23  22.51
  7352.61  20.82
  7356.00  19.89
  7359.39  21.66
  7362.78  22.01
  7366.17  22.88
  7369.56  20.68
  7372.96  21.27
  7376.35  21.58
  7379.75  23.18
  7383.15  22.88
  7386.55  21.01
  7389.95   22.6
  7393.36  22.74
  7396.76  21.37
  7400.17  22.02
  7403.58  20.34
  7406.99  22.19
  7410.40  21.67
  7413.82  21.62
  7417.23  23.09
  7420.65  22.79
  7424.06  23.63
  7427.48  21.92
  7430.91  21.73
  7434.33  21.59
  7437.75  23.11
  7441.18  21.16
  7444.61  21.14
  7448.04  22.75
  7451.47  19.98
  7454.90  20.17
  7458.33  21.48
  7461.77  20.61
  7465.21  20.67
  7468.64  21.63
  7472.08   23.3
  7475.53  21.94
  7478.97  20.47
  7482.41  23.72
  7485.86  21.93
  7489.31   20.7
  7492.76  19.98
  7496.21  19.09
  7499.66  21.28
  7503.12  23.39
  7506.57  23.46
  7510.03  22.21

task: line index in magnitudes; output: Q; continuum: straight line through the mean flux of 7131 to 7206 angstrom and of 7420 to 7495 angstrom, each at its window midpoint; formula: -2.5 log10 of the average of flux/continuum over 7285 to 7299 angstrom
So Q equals 0.13 mag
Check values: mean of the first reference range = 25.5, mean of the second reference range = 21.6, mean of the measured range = 21.2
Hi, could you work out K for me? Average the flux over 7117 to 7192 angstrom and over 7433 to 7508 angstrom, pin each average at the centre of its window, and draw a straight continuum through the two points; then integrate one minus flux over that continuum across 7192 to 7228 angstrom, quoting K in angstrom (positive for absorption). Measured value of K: 4.2 angstrom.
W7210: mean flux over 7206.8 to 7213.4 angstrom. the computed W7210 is 22.8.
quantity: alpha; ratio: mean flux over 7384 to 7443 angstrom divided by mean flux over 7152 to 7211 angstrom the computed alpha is 0.90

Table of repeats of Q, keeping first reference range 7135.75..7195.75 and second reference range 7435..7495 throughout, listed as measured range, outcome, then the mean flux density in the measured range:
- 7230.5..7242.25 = 0.11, 22.7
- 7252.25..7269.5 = 0.18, 20.8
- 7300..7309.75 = 0.10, 21.9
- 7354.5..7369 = 0.07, 21.6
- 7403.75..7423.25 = 0.00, 22.2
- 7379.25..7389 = 0.02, 22.3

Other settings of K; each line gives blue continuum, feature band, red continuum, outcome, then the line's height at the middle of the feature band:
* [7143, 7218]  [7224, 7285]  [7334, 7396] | 6.14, 24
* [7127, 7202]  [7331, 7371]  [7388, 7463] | 1.29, 22.9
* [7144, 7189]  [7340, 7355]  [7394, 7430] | 0.86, 23.4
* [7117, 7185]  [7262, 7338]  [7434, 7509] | 4.40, 24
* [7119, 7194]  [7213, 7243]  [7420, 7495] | 3.13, 24.9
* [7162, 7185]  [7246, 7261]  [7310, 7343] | 3.11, 25.4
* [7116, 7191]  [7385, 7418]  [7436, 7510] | 0.98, 22.5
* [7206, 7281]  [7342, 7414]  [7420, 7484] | -0.18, 21.8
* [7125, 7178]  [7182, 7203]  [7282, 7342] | 2.45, 25.8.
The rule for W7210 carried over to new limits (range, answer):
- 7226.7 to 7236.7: 22.4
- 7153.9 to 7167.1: 22.8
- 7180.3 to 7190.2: 23.4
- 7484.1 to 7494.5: 20.9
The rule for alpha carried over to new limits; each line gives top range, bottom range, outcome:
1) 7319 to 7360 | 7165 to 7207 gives 0.90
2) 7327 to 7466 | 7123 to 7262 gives 0.92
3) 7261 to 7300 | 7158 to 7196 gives 0.85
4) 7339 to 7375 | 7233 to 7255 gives 1.01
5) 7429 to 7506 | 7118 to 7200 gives 0.84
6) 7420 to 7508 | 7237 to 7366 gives 0.98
